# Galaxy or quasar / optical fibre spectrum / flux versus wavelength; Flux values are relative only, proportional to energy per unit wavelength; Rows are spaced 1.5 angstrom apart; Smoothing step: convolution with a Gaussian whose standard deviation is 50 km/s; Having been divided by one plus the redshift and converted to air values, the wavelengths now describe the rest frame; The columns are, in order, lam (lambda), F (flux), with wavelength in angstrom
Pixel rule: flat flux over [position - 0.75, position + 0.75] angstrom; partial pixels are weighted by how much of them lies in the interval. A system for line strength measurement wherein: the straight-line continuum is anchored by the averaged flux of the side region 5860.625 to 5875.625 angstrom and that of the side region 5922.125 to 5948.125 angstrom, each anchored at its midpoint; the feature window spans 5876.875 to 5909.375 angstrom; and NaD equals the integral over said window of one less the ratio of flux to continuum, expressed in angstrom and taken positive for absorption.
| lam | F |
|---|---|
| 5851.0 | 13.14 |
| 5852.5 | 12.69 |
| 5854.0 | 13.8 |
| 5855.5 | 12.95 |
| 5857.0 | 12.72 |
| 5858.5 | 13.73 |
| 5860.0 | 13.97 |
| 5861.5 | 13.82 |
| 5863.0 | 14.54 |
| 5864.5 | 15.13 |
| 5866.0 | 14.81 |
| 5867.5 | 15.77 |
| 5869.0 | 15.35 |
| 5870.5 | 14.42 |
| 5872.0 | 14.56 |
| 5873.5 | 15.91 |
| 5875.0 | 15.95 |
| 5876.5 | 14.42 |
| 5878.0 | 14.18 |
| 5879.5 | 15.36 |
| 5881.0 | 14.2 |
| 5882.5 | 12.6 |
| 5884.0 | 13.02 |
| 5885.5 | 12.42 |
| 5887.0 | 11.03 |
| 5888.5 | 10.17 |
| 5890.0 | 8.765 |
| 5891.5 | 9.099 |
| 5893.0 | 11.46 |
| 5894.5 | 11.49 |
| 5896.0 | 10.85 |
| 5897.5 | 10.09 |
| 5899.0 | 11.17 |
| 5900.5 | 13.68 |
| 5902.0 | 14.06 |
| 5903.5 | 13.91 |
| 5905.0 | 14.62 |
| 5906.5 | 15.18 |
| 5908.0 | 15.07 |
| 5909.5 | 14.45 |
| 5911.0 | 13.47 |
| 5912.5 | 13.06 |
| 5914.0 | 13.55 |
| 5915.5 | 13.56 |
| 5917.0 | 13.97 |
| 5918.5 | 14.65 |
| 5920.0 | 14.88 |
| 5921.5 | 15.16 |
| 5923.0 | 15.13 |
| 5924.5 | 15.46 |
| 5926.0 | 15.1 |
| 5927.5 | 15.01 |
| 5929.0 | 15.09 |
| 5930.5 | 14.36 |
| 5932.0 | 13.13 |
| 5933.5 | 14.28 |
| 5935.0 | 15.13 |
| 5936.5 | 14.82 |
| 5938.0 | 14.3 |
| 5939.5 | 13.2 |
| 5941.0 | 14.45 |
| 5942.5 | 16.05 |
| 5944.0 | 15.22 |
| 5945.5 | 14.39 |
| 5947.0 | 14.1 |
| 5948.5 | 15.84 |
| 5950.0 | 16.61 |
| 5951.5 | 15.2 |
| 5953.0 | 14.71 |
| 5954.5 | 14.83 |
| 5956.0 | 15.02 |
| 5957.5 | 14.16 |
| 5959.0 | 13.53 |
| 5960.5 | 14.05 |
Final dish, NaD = 5.08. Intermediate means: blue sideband 15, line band 12.6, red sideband 14.7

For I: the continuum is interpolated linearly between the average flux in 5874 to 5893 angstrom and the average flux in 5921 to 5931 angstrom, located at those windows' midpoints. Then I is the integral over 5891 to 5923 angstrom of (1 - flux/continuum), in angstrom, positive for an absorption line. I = 1.6 angstrom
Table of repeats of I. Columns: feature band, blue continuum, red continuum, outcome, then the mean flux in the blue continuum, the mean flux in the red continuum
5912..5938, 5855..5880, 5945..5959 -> 0.5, 14.6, 14.9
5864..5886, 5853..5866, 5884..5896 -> -4.0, 13.9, 10.8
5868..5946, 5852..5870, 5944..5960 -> 4.0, 14.1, 14.8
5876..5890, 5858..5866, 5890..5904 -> -0.1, 14.3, 11.6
